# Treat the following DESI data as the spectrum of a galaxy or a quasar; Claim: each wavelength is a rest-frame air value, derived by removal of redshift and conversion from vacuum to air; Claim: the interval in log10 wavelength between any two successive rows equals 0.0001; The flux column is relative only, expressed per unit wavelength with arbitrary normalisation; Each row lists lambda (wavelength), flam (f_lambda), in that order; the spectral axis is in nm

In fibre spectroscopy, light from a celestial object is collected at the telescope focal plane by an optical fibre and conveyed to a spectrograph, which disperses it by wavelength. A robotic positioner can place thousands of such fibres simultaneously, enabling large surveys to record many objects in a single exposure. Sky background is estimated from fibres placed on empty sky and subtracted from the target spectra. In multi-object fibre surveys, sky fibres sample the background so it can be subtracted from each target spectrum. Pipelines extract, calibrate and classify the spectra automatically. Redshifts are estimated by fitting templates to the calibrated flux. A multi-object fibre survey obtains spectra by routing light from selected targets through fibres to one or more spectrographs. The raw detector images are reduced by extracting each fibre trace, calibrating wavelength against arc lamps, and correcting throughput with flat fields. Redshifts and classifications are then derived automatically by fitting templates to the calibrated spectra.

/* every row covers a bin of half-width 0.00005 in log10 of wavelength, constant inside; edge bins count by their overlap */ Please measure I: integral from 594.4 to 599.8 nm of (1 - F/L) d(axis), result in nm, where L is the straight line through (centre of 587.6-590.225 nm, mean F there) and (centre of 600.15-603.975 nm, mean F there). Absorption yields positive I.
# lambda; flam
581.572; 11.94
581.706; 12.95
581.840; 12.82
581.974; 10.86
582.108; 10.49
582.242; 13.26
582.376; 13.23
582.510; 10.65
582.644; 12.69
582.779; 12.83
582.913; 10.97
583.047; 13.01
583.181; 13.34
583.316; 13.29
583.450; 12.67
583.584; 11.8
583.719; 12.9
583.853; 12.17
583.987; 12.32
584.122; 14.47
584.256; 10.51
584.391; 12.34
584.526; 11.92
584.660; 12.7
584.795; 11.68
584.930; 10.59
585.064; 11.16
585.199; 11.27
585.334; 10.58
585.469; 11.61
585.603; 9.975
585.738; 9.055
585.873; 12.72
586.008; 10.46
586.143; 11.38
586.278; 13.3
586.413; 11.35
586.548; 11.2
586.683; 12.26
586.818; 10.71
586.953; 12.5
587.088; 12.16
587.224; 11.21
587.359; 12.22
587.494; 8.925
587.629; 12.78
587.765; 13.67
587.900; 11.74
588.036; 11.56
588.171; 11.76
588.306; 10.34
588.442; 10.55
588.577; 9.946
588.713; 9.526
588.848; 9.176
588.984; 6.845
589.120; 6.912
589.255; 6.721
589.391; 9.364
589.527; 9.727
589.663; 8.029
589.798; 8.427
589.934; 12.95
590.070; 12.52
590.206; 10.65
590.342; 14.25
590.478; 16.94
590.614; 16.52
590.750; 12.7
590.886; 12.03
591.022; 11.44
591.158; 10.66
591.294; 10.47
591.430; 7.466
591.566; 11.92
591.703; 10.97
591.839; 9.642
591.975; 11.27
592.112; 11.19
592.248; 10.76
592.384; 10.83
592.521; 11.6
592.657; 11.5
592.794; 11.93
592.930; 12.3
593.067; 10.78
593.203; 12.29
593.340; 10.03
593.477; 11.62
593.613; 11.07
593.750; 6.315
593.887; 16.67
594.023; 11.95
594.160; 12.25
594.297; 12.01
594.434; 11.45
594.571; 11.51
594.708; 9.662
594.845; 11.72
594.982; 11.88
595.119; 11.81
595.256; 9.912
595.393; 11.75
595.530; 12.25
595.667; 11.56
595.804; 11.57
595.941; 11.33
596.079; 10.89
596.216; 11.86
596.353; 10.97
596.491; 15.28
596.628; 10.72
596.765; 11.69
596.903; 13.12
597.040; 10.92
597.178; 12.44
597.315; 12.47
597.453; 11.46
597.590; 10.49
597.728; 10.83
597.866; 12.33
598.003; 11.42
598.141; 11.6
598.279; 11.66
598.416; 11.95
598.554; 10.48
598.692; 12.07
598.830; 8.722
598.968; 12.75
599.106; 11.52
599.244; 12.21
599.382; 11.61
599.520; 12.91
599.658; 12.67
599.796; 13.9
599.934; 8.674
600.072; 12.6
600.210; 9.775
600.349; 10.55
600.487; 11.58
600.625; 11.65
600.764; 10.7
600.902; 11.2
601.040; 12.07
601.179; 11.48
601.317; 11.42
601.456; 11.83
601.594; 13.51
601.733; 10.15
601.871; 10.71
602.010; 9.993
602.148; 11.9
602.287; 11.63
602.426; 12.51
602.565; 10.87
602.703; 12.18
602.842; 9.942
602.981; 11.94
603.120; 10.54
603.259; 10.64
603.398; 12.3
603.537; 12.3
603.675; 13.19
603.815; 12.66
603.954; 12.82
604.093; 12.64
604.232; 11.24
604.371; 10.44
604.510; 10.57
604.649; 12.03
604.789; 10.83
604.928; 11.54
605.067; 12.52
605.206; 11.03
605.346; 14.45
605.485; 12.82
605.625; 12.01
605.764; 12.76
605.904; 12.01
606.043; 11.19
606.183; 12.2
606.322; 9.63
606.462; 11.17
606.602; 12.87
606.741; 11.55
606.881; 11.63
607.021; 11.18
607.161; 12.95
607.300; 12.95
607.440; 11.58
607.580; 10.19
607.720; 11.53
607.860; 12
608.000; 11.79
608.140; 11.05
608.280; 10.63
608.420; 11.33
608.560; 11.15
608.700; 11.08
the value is -0.34 nm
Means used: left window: 10.1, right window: 11.5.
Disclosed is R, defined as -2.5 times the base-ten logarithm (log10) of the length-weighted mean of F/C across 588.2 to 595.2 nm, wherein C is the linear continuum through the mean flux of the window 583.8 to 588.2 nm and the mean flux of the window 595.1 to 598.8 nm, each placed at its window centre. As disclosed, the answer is 0.06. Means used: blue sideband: 11.6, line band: 11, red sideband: 11.6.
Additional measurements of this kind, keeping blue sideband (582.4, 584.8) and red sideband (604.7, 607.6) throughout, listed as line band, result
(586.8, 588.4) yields 0.059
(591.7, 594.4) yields 0.075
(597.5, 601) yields 0.055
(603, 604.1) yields -0.014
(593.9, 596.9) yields 0.034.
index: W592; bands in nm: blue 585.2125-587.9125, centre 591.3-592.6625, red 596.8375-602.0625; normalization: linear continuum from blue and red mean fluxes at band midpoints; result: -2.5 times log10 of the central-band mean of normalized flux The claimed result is 0.08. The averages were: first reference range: 11.5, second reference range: 11.5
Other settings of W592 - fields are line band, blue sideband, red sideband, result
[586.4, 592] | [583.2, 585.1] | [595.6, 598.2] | 0.10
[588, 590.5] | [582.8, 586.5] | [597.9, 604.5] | 0.16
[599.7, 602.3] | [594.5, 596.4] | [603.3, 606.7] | 0.03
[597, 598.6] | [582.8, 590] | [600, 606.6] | -0.01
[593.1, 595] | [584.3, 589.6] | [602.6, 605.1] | -0.02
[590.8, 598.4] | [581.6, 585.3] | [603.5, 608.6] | 0.05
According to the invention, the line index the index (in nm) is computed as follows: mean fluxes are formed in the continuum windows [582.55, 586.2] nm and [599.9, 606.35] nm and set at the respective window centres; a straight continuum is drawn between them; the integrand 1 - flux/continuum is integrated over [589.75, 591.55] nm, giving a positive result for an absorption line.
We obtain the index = -0.05 nm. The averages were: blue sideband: 11.9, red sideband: 11.6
